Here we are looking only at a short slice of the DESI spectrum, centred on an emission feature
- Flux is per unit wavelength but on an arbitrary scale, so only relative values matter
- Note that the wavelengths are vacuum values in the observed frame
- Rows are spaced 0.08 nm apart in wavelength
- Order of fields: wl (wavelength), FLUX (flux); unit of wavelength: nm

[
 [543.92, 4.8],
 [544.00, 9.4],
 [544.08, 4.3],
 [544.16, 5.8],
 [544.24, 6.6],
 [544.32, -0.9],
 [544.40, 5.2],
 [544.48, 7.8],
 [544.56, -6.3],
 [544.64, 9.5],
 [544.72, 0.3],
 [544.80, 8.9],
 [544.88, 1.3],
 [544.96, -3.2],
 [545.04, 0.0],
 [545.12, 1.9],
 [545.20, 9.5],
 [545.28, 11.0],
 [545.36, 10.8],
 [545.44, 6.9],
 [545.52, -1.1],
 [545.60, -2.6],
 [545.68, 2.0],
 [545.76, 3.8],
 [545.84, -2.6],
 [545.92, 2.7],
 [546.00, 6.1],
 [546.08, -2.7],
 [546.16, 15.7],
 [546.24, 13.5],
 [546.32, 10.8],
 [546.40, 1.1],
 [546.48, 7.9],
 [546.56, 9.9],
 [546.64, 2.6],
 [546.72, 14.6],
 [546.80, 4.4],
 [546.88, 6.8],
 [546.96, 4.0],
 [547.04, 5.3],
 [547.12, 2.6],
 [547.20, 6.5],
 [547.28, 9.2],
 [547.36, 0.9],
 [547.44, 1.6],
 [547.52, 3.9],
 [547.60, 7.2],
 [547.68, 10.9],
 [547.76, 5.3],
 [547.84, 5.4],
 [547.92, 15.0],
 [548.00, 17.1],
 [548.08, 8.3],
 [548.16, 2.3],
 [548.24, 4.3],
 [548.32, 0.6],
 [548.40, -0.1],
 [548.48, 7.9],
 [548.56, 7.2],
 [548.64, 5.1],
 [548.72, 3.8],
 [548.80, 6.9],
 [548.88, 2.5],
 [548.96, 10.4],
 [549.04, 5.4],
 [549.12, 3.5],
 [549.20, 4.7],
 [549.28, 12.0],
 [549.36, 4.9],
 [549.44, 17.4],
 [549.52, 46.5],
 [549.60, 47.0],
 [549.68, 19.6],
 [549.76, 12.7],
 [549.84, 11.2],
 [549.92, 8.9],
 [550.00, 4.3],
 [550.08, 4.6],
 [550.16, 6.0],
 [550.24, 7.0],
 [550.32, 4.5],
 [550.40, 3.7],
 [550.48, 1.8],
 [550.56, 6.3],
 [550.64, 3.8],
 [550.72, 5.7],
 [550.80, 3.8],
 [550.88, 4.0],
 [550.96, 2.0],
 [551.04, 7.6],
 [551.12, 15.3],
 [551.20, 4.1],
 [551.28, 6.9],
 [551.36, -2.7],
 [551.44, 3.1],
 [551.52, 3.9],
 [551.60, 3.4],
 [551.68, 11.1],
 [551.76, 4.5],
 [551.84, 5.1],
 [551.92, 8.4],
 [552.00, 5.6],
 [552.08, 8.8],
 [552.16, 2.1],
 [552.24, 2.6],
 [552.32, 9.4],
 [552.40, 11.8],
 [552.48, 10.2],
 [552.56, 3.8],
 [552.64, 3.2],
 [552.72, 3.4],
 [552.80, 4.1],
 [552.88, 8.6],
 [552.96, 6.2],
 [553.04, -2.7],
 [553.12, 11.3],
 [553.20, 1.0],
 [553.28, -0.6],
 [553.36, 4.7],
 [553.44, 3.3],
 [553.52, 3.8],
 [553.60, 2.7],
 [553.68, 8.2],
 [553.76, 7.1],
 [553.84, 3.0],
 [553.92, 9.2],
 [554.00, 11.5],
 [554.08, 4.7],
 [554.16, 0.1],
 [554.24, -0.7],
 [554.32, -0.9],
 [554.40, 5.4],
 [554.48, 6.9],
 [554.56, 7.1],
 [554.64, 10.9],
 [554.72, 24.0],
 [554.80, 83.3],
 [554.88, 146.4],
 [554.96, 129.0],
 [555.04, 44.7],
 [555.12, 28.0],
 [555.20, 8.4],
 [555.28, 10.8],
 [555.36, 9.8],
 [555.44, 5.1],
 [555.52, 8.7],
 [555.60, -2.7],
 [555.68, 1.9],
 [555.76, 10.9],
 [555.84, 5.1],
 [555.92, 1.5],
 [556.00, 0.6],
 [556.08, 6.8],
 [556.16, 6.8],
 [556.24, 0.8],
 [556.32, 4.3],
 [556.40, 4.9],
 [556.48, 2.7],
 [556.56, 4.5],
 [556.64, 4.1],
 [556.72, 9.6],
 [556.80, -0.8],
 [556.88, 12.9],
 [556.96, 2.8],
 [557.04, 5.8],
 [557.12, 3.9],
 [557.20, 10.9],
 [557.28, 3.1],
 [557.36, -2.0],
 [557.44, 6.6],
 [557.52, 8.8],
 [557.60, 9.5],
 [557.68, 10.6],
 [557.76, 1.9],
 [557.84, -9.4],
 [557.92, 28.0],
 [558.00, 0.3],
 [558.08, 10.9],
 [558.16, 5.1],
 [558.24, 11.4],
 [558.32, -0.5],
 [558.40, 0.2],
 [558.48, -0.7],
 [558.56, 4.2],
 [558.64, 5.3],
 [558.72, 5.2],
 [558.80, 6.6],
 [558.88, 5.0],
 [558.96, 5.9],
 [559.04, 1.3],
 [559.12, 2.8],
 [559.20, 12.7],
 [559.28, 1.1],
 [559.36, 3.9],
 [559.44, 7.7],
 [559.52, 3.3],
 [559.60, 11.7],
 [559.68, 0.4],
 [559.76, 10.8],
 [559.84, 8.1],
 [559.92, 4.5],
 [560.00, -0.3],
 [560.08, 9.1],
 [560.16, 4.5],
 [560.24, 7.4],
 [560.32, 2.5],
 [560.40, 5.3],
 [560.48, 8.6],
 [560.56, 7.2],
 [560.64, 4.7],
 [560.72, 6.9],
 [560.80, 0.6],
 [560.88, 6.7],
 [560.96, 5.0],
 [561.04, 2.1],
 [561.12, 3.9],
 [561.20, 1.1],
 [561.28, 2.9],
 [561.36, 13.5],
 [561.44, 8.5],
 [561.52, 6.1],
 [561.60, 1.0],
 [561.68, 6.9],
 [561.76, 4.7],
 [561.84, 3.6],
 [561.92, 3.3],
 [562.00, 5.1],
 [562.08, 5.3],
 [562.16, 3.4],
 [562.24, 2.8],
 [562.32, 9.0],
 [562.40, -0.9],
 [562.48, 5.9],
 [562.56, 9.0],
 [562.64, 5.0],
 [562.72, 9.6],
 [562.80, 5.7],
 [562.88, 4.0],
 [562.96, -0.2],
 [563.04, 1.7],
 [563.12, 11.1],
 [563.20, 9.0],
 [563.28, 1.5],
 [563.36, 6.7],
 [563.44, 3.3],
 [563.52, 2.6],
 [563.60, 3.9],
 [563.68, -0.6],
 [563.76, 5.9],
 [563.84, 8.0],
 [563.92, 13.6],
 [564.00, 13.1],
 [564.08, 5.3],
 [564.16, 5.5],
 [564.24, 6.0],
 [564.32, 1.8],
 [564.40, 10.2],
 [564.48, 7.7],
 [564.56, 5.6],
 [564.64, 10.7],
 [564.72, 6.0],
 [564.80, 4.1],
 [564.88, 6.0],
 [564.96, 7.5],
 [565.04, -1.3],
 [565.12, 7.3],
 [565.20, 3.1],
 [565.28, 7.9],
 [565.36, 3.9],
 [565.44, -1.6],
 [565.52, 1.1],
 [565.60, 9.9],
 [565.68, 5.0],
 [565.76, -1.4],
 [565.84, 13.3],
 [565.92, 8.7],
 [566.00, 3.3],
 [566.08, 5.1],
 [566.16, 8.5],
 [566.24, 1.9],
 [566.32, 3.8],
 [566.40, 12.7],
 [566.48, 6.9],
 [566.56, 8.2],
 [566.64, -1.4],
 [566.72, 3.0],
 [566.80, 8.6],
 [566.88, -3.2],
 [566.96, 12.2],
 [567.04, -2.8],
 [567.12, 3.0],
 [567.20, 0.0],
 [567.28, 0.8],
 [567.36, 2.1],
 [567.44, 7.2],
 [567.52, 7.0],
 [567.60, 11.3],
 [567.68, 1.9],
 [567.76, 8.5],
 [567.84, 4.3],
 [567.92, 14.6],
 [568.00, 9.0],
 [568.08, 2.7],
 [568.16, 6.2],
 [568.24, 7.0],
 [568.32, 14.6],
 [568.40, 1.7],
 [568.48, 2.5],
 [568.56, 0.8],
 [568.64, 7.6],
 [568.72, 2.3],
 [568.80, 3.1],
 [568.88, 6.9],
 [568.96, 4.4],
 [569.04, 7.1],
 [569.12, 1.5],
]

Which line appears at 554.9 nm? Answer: [O III]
